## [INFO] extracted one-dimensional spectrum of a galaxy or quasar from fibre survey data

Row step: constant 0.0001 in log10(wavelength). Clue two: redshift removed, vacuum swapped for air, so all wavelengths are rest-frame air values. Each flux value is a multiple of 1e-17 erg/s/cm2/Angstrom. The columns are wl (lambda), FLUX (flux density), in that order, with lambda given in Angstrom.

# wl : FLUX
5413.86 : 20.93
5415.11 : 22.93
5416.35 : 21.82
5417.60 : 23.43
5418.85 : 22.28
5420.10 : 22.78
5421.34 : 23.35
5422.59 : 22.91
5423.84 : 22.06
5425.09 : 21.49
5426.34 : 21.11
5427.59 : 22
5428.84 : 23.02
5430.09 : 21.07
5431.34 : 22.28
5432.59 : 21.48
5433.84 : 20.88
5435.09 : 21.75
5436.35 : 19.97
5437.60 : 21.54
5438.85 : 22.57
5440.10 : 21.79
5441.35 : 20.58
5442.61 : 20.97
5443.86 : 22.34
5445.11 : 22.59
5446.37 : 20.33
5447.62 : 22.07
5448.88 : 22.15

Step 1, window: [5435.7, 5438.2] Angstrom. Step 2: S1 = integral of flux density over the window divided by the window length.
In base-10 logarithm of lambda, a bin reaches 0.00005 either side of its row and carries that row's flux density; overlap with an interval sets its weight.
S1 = 20.7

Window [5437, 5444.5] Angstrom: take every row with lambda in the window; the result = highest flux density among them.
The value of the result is 22.57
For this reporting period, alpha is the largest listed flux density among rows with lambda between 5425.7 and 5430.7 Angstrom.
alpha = 23.02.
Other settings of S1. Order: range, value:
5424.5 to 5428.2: 21.5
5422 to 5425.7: 22.1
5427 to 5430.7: 22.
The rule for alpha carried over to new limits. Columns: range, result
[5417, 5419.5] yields 23.43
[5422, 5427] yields 22.91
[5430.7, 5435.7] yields 22.28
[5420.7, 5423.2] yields 23.35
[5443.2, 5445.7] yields 22.59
